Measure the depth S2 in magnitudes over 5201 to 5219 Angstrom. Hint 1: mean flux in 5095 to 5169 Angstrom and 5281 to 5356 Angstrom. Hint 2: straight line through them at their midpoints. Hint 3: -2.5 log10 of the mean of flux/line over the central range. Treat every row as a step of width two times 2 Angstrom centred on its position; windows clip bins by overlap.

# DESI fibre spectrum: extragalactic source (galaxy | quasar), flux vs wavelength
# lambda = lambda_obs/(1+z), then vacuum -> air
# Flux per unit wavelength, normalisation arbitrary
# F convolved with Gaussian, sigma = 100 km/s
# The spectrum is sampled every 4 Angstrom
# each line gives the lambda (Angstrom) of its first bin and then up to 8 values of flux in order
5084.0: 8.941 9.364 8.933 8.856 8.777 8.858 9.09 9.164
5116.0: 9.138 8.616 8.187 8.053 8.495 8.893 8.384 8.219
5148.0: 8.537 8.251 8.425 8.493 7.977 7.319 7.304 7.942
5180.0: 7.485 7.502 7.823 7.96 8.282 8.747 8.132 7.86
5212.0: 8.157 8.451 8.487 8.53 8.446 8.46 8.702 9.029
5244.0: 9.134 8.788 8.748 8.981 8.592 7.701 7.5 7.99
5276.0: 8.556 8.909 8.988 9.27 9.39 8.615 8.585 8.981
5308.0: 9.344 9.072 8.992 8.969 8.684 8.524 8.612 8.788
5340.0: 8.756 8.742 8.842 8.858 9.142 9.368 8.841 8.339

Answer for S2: 0.06 mag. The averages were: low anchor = 8.52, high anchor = 8.9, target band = 8.2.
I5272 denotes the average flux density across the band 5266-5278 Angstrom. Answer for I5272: 8.02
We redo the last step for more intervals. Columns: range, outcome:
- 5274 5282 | 8.73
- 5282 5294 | 9.22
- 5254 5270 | 8.19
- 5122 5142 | 8.4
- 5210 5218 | 8.3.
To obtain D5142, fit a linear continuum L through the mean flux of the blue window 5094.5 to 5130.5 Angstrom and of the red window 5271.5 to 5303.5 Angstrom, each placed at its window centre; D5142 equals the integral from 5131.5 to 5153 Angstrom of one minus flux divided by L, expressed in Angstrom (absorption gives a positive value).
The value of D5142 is 0.7 Angstrom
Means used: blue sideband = 8.74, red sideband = 8.83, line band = 8.47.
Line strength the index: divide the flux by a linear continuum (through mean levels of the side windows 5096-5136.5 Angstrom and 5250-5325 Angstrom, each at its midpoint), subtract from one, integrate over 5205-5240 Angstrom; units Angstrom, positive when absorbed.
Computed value 1.3 Angstrom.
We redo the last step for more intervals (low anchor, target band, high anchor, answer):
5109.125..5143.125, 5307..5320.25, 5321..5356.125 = -0.53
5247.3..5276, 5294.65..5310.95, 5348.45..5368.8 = -0.60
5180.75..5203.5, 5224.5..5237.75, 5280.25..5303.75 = -0.21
